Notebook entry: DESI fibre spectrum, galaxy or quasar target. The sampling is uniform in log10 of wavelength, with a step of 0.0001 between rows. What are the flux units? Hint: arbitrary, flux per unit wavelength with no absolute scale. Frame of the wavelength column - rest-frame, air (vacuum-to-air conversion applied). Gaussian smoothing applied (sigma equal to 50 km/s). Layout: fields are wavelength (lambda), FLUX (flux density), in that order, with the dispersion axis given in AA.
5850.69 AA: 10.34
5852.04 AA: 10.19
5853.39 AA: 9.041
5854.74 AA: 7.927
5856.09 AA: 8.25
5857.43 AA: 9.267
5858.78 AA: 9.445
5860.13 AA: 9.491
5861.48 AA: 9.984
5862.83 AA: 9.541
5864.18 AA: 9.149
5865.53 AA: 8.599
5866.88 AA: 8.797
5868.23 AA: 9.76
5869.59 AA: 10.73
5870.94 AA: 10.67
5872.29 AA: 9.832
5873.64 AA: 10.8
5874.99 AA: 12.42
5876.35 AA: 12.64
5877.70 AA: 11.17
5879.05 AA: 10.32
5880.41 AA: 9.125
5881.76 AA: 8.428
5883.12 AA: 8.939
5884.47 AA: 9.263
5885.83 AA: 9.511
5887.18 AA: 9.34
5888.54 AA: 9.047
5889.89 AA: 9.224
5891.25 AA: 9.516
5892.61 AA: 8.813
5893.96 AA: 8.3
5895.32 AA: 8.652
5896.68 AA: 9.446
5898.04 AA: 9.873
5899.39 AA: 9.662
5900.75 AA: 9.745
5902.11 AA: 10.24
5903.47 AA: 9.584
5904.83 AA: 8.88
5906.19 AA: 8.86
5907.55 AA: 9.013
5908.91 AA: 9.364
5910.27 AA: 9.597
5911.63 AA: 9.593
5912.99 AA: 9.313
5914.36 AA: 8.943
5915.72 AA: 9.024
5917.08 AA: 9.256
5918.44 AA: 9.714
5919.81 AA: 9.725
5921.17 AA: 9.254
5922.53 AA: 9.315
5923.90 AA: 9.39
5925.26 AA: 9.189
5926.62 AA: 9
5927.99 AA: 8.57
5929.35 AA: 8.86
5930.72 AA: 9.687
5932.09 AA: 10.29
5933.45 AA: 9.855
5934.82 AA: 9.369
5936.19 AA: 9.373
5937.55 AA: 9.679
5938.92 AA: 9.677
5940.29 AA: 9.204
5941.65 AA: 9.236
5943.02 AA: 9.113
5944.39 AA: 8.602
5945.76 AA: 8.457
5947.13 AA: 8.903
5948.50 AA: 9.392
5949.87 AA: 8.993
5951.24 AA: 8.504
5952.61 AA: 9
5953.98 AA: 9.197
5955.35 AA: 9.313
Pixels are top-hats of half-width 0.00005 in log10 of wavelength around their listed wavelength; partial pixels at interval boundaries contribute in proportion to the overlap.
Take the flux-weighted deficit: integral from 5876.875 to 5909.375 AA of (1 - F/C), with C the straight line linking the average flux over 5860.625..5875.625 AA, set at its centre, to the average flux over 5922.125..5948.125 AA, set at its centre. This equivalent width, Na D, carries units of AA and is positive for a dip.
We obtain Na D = 1.2 AA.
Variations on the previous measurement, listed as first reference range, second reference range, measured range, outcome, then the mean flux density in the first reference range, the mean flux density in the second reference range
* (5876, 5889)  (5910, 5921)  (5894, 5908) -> 0.3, 9.72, 9.38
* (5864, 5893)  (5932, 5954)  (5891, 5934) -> 0.8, 9.84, 9.2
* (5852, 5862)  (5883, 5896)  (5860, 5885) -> -2.5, 9.12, 9.07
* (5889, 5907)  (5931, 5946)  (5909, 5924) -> -0.1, 9.29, 9.39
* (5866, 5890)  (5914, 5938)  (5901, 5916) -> 0.4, 10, 9.37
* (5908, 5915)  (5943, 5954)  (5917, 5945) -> -0.8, 9.35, 8.87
